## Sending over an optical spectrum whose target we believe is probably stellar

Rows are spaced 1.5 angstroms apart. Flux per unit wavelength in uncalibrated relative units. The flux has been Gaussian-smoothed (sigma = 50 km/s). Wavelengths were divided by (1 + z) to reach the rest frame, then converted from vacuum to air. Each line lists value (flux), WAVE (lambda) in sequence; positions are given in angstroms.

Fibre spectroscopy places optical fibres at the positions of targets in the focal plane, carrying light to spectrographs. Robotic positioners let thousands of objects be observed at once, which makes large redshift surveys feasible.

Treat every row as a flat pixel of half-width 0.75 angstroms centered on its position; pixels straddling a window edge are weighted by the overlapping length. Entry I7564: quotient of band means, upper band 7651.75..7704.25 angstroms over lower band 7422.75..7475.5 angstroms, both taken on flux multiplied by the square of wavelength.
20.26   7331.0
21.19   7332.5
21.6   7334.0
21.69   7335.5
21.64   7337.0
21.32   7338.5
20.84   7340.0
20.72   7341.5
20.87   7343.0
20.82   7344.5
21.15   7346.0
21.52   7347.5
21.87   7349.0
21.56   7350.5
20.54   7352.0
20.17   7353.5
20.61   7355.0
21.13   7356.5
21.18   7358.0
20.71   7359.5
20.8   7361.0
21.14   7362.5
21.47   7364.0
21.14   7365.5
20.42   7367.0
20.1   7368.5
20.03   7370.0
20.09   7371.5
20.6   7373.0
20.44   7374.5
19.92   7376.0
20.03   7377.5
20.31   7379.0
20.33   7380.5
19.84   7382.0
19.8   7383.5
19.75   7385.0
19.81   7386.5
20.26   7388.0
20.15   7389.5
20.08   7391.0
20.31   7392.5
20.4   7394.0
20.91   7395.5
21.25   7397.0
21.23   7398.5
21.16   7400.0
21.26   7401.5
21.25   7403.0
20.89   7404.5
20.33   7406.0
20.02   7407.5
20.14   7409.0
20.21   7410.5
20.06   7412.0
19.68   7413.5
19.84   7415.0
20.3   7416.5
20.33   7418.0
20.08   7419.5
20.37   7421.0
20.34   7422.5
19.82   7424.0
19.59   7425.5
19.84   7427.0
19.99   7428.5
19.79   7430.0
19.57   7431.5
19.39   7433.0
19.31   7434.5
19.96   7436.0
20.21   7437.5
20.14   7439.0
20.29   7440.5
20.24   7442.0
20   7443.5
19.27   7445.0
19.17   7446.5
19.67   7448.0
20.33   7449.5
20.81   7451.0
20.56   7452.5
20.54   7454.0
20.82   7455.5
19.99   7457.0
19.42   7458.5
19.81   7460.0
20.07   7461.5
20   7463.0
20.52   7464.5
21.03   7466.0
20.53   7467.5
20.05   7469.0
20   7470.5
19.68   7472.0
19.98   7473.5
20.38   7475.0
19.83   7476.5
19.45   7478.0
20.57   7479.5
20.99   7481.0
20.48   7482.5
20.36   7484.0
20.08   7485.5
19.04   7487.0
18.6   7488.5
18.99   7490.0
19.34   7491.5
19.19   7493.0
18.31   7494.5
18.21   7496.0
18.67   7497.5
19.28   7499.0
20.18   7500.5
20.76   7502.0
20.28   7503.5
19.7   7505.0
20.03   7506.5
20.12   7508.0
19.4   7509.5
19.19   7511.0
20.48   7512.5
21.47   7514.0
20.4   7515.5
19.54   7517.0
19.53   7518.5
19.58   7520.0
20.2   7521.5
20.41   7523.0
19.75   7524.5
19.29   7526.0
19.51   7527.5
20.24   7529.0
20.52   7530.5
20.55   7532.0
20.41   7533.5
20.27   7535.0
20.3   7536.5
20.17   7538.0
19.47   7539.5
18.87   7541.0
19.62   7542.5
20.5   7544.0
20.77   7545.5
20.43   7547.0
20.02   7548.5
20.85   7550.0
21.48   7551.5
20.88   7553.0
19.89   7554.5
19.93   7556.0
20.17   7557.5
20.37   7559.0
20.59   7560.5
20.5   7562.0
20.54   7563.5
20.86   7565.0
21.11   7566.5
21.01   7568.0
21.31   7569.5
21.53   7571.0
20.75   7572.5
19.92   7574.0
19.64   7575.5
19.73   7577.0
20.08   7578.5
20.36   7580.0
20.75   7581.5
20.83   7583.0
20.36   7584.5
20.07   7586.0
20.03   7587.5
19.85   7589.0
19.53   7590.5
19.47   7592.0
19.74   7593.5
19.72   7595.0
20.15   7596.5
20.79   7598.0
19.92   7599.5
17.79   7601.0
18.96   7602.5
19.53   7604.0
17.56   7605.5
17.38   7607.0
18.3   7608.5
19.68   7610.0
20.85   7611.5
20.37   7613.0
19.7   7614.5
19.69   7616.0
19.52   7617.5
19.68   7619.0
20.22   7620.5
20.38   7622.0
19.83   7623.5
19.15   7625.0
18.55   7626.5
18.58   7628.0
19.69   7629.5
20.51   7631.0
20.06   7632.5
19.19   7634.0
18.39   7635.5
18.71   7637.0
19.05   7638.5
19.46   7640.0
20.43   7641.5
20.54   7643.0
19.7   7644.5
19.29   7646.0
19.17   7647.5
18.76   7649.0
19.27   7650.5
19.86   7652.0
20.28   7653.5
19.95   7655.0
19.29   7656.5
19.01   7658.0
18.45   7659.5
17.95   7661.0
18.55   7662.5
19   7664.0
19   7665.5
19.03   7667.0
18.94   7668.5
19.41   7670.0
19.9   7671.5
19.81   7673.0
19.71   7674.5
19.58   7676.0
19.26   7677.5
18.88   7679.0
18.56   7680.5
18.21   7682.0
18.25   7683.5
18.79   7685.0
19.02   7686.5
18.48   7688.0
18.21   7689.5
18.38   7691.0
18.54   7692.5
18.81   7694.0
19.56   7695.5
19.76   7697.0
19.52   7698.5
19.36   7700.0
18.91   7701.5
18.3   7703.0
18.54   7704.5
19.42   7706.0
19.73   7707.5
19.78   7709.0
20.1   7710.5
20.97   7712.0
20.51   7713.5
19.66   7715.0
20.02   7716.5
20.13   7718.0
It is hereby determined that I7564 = 1.01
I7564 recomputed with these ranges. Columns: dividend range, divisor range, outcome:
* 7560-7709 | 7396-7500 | 1.02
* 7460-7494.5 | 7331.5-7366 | 0.98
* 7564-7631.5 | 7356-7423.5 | 1.03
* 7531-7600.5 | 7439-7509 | 1.04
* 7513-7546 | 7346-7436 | 1.02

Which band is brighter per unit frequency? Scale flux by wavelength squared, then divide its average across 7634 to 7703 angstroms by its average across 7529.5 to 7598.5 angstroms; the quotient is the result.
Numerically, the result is 1.0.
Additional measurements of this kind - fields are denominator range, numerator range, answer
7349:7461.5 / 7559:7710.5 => 1.02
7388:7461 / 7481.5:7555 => 1.01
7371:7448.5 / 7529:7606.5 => 1.04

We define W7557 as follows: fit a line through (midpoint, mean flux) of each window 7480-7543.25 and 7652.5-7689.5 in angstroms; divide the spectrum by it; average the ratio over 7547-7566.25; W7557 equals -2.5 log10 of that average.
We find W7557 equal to -0.05 mag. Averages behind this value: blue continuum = 19.8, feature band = 20.5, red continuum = 19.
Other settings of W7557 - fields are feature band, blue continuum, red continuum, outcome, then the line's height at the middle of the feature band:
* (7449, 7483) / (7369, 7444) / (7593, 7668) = -0.01 mag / 20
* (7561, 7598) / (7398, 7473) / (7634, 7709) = -0.04 mag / 19.5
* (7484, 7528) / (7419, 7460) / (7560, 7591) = 0.03 mag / 20.2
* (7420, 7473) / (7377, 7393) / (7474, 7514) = -0.01 mag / 19.9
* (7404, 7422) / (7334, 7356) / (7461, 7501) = 0.01 mag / 20.4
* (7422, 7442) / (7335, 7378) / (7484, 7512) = 0.01 mag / 20.1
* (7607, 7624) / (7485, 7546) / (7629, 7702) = -0.02 mag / 19.4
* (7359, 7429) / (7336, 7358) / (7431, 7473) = 0.01 mag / 20.6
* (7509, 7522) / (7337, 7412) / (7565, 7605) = 0.02 mag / 20.3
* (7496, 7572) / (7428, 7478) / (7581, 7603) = -0.01 mag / 19.9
